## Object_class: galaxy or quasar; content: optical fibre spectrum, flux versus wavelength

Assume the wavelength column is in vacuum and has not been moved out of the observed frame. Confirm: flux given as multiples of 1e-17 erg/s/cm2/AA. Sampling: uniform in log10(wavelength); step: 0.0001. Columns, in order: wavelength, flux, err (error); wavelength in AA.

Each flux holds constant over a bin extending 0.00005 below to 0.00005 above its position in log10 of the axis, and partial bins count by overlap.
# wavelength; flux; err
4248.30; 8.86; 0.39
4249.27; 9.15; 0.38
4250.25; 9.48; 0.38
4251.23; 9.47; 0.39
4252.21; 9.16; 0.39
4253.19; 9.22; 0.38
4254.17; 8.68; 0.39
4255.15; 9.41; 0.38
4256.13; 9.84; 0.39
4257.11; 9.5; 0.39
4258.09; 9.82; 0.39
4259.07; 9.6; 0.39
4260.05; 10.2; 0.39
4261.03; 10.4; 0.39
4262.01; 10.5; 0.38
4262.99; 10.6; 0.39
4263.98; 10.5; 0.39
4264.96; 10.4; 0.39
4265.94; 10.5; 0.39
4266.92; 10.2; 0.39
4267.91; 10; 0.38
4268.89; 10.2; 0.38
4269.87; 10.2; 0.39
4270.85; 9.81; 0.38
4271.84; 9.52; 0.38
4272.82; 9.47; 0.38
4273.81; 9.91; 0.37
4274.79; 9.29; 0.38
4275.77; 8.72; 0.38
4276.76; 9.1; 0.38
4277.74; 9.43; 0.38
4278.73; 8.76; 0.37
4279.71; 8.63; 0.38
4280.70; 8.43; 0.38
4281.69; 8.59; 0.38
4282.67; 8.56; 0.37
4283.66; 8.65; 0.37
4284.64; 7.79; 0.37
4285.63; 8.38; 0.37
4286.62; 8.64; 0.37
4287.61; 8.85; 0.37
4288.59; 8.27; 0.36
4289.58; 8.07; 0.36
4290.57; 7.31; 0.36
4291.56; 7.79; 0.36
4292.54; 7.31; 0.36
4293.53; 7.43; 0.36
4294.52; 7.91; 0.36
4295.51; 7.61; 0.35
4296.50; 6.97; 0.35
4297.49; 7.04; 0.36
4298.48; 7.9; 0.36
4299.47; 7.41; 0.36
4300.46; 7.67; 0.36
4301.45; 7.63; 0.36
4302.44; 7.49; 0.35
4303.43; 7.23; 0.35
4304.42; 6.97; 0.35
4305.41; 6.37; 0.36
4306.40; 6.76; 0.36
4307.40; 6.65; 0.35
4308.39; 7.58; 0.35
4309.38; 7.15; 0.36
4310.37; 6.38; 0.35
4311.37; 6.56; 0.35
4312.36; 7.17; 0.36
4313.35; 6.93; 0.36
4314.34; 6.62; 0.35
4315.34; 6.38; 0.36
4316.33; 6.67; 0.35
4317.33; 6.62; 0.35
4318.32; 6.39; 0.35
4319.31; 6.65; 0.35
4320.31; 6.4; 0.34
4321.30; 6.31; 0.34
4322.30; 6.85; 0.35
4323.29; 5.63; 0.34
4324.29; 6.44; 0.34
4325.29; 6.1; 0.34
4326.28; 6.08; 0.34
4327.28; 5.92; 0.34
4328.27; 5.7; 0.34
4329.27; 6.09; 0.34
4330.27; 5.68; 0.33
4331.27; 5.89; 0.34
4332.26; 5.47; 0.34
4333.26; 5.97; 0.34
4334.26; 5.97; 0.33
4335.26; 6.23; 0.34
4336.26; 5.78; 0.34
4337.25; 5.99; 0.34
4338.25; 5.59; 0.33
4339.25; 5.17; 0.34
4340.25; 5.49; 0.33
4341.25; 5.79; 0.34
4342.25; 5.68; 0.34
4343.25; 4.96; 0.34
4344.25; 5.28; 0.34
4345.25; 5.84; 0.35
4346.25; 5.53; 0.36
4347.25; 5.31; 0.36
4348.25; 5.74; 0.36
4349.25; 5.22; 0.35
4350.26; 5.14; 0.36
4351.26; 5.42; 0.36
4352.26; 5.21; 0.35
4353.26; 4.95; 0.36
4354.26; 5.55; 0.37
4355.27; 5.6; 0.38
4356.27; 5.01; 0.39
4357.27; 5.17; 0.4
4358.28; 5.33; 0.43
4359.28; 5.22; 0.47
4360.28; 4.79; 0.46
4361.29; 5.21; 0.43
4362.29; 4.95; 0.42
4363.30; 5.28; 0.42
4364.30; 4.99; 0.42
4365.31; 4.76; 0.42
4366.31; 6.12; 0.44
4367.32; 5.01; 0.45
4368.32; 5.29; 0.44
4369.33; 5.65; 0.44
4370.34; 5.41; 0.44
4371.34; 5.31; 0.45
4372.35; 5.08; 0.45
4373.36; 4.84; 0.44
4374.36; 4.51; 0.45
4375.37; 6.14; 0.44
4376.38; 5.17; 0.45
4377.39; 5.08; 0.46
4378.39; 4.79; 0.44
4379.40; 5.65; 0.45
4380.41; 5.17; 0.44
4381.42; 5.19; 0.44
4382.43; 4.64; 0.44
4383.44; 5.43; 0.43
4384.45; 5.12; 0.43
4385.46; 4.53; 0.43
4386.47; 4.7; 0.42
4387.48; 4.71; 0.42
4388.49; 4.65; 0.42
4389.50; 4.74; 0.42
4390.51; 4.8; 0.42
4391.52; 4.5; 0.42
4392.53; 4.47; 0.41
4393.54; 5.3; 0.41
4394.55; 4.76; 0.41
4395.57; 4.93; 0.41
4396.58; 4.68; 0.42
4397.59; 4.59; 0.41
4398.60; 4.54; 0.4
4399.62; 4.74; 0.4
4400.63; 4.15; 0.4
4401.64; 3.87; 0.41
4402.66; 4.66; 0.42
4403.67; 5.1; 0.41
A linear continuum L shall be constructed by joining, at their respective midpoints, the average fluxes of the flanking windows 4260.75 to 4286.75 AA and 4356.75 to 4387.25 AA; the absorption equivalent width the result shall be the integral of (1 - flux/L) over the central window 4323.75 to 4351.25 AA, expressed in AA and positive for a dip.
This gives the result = 3.9 AA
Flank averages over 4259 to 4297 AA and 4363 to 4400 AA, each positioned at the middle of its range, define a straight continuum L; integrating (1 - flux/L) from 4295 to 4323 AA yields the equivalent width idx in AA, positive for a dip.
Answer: 3.2 AA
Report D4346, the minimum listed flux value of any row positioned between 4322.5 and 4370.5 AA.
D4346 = 4.76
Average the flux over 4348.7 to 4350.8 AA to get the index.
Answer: 5.19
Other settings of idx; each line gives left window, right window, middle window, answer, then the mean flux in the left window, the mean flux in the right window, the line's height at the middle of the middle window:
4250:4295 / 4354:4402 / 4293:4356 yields 7.52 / 9.18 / 5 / 7.12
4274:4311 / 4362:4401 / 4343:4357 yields 1.54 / 7.87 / 4.99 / 6.01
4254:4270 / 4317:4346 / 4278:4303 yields 1.16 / 10.1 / 5.92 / 8.36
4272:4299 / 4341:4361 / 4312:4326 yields 0.62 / 8.34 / 5.33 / 6.8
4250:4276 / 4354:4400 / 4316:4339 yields 3.31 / 9.81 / 5.04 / 7.11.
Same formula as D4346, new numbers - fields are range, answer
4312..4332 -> 5.63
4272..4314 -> 6.37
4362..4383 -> 4.51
